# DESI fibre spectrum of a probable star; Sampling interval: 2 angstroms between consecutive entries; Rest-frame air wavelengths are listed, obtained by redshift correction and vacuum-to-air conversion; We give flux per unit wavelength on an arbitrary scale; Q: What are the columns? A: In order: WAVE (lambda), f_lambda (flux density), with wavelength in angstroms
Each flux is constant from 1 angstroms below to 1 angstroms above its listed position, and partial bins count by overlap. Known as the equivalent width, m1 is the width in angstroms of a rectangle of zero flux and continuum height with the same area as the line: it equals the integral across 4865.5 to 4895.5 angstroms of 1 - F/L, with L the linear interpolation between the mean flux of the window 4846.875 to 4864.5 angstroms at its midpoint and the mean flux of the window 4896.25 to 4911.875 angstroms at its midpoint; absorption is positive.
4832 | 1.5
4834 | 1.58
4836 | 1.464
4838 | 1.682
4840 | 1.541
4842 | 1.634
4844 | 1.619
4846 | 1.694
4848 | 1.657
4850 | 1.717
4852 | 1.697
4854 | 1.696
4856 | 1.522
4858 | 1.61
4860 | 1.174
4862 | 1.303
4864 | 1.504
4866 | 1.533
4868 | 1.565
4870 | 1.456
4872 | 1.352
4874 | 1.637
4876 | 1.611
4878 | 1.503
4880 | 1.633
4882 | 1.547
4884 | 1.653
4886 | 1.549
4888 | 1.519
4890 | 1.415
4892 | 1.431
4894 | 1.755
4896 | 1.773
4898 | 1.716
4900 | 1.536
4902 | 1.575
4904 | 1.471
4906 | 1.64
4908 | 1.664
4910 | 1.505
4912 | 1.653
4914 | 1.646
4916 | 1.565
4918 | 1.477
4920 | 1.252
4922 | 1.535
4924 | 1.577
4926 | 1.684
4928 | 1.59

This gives 0.5 angstroms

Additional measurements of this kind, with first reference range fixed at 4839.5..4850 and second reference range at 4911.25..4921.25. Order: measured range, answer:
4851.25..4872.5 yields 1.6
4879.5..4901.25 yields -0.4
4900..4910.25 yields -0.2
